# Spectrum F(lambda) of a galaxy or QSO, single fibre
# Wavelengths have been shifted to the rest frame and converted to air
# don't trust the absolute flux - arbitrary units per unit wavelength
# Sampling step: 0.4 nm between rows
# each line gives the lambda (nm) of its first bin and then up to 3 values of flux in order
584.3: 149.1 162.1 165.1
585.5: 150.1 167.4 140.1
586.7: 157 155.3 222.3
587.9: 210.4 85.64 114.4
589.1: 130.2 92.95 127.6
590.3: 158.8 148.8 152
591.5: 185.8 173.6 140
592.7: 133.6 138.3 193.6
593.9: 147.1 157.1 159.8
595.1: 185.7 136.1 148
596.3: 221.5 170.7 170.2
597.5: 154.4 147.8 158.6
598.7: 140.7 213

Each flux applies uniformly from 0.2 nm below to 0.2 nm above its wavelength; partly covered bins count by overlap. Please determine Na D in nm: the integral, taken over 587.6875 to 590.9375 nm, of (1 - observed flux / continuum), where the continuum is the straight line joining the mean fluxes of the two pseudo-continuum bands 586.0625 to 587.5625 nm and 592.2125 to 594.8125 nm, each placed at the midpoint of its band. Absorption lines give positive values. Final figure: 0.52 nm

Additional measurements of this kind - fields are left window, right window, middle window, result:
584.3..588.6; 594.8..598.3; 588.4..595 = 0.67 nm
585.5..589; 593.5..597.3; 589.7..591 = 0.12 nm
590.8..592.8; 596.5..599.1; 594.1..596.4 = -0.08 nm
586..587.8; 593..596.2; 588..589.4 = 0.44 nm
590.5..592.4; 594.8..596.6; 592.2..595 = 0.21 nm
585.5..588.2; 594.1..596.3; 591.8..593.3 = 0.19 nm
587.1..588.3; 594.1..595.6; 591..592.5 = 0.07 nm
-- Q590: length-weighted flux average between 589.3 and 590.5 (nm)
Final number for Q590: 126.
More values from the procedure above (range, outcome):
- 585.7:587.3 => 155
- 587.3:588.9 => 158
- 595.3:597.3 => 169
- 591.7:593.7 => 156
